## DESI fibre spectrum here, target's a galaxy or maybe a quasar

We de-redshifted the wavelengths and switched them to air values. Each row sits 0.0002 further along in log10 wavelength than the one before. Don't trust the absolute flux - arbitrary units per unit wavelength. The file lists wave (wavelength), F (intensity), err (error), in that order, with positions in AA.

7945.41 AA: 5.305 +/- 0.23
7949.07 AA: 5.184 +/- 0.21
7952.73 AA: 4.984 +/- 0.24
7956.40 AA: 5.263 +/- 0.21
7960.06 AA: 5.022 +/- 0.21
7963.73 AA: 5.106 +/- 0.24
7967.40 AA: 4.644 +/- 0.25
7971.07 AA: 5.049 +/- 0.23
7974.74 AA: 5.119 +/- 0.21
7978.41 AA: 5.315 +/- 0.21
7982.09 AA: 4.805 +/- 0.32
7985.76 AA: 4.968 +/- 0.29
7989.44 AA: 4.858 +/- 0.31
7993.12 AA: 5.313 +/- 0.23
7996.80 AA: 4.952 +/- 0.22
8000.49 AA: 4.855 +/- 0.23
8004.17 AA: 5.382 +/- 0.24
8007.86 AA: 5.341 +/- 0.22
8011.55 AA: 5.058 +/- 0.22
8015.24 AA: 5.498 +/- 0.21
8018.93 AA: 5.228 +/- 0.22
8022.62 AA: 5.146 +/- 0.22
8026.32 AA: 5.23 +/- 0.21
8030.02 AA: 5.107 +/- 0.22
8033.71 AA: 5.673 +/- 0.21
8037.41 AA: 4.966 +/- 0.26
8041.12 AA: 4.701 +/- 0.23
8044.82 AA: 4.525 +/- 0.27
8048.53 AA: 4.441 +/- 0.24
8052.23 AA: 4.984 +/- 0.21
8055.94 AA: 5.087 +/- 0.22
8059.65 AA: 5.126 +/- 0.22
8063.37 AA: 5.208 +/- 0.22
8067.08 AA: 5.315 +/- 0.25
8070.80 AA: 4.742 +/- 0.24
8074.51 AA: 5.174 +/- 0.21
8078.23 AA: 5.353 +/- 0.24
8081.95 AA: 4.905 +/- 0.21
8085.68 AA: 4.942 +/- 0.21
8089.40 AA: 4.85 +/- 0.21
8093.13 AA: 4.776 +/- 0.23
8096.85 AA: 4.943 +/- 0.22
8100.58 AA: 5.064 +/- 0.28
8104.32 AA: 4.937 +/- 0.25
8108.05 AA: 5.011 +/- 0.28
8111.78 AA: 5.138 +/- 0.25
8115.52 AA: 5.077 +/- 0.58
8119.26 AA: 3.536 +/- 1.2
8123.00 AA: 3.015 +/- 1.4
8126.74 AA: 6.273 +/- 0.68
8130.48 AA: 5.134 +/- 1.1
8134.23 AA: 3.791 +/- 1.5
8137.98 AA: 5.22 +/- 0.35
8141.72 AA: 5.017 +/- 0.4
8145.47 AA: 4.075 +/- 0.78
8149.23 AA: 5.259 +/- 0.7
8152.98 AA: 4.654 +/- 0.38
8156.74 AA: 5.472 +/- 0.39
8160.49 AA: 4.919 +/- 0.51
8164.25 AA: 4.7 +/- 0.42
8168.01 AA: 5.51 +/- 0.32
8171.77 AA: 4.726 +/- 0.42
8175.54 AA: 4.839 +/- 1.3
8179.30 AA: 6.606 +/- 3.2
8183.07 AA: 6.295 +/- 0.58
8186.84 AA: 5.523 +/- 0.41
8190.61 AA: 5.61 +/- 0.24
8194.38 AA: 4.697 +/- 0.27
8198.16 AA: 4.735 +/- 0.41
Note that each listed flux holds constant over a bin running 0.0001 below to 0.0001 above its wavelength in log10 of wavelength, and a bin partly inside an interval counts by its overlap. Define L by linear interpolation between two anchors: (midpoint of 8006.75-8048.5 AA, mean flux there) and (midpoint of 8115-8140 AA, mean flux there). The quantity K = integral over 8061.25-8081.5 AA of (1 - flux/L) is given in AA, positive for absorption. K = -1.17 AA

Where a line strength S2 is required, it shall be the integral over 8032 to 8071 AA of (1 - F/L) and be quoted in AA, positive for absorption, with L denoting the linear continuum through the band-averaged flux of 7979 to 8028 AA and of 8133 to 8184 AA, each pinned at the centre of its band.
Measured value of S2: 1.0 AA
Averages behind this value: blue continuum 5.13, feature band 4.99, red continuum 5.07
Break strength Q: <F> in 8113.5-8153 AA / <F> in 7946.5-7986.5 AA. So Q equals 0.92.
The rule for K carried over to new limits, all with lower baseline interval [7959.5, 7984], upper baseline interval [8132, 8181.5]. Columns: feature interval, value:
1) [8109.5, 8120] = 0.6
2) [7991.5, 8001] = -0.1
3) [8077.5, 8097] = 0.2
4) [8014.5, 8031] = -0.8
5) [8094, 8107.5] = 0.1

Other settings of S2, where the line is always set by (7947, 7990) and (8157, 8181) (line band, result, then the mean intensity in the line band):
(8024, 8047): 0.3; 5.03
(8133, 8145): 1.3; 4.66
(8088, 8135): 3.8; 4.75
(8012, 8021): -0.4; 5.31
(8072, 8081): -0.1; 5.19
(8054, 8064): 0.0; 5.13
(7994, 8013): -0.2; 5.13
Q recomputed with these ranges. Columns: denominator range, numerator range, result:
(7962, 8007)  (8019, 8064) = 1.00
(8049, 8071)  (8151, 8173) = 0.99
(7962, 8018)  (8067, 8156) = 0.95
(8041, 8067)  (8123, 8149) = 0.98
